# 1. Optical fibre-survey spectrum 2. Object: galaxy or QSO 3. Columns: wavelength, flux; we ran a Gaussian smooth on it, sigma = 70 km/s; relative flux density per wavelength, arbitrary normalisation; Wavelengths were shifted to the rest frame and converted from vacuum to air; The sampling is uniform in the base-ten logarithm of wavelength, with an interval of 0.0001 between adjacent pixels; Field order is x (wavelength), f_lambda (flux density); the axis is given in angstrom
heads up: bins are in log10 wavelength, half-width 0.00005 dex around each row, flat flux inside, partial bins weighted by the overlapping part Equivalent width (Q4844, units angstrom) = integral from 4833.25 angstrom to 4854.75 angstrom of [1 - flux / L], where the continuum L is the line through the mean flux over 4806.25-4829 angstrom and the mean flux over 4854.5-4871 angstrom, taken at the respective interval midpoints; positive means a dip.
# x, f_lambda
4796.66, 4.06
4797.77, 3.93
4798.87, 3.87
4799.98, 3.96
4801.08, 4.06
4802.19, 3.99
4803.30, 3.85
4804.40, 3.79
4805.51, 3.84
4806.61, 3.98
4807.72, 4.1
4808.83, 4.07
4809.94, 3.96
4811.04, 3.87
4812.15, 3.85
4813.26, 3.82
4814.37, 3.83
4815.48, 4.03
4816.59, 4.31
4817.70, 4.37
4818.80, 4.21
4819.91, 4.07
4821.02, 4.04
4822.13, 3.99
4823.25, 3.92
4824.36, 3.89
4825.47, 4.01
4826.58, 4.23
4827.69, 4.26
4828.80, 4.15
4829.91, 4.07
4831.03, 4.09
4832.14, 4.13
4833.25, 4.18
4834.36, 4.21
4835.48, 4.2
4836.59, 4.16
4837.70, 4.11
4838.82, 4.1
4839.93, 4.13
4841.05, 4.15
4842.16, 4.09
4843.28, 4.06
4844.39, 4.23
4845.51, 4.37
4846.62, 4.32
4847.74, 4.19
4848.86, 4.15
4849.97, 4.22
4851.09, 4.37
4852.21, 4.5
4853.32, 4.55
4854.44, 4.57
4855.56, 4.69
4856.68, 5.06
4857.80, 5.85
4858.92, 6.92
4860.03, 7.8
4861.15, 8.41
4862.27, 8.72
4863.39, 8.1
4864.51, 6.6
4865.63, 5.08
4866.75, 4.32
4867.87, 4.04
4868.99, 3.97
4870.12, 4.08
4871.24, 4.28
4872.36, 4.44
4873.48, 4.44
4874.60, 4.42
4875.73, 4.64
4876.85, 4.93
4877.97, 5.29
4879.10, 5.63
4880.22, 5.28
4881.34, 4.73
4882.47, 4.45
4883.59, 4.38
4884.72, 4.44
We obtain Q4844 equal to 3.7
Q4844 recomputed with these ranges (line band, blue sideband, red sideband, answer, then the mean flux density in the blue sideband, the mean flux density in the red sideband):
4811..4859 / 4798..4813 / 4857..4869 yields 8.5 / 3.94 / 6.43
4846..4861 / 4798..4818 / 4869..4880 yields -2.2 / 3.97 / 4.66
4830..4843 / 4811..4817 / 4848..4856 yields 0.3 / 3.94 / 4.42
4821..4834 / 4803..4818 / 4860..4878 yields 0.9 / 3.97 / 5.44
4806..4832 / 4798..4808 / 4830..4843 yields -0.1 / 3.93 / 4.13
